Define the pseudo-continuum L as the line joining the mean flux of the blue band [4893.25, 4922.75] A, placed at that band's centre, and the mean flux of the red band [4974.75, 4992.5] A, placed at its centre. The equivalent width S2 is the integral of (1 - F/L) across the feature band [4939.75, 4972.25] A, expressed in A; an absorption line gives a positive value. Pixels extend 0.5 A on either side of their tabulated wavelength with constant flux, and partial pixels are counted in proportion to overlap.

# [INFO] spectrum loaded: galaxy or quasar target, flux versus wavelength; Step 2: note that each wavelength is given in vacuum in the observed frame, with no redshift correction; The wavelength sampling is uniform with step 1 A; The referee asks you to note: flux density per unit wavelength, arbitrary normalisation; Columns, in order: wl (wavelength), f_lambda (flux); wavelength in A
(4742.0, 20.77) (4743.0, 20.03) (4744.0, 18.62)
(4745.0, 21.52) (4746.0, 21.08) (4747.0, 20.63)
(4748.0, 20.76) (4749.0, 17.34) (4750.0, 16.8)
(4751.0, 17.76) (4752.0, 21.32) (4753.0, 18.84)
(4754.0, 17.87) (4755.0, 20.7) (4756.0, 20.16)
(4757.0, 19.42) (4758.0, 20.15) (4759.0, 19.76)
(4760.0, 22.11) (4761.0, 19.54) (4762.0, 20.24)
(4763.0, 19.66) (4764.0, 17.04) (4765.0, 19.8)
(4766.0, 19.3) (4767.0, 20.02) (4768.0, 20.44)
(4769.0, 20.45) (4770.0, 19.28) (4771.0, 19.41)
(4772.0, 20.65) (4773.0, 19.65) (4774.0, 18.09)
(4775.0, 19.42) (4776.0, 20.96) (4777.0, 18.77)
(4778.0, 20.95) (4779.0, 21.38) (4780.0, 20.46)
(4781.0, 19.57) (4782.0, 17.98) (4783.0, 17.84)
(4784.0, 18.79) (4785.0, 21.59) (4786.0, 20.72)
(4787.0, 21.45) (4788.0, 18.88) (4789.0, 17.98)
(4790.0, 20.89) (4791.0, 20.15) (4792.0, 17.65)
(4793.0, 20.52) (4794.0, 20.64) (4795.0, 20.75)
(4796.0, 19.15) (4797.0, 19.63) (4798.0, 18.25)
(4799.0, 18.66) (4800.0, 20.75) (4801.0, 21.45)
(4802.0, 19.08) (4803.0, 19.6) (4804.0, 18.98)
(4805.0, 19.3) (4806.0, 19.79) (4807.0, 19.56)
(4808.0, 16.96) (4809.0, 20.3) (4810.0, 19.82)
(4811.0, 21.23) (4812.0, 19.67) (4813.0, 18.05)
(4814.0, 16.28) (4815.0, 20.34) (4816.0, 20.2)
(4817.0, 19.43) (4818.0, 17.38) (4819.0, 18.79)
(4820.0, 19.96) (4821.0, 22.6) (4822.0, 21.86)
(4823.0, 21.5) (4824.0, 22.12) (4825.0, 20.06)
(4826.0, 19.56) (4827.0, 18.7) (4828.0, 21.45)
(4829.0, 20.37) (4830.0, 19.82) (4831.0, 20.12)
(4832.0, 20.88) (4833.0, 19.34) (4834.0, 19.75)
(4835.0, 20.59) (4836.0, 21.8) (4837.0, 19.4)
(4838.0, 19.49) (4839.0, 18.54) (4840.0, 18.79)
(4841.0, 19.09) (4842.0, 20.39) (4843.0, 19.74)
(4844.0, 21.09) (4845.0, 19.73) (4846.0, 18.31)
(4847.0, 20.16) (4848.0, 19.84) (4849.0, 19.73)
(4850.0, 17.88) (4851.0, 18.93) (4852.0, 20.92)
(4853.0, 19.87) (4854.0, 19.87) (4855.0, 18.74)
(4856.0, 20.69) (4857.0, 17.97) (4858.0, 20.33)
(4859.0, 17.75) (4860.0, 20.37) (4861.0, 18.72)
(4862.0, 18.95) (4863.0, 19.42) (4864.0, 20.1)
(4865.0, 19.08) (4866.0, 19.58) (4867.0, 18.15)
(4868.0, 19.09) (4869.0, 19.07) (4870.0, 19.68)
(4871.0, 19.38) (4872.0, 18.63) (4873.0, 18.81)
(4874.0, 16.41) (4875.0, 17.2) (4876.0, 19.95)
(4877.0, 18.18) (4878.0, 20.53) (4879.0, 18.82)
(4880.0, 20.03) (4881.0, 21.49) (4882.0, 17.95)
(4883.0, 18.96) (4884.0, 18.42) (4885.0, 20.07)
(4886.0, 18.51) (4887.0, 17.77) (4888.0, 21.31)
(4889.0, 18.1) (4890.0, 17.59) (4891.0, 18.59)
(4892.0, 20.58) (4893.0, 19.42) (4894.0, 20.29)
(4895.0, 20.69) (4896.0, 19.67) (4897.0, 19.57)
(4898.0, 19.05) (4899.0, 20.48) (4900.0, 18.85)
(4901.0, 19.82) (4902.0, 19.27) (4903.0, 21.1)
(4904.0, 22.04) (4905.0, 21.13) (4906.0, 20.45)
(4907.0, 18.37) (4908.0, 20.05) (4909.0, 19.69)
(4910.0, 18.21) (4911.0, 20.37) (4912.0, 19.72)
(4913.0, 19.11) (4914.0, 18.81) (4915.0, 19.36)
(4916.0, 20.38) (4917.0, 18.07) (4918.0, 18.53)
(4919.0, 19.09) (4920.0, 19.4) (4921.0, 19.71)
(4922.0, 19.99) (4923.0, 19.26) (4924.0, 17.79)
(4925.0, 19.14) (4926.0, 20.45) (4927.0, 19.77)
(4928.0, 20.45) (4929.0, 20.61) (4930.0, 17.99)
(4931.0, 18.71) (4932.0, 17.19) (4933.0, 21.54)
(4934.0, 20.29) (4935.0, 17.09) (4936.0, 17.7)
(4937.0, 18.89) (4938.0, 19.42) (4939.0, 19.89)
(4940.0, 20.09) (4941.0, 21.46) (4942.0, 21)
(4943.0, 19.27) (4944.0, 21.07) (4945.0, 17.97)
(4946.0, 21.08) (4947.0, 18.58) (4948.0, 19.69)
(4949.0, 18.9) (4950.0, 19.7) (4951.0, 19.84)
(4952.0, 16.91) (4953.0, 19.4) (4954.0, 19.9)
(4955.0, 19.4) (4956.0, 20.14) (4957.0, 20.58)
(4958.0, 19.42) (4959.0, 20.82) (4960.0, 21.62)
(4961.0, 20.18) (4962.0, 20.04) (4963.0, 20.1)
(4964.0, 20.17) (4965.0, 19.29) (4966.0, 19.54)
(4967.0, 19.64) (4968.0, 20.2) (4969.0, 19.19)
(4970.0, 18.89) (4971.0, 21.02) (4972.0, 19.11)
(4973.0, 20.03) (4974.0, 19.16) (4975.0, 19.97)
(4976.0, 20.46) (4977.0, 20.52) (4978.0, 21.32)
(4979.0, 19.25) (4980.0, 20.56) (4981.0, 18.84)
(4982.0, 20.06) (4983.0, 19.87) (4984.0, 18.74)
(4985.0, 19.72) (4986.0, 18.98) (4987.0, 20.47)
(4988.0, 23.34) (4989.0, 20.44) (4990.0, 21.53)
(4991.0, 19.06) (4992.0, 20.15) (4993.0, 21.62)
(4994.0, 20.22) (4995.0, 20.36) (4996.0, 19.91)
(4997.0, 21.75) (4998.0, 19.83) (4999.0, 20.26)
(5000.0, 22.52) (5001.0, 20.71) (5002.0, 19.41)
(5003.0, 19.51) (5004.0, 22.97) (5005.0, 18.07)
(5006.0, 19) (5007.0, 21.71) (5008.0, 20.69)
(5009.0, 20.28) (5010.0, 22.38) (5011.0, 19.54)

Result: 0.3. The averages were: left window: 19.7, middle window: 19.8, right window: 20.2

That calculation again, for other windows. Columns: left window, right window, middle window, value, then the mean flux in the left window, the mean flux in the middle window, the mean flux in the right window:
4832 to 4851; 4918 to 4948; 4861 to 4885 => 0.66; 19.7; 19.1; 19.5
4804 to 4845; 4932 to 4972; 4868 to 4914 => 0.86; 19.8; 19.4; 19.7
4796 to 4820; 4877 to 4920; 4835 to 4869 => -0.14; 19.3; 19.5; 19.5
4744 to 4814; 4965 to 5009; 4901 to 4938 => 1.05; 19.6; 19.4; 20.2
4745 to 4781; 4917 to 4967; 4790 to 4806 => 0.02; 19.7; 19.7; 19.6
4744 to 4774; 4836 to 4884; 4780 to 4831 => -0.62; 19.7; 19.7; 19.3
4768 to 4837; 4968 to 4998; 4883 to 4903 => 0.59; 19.8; 19.4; 20.2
